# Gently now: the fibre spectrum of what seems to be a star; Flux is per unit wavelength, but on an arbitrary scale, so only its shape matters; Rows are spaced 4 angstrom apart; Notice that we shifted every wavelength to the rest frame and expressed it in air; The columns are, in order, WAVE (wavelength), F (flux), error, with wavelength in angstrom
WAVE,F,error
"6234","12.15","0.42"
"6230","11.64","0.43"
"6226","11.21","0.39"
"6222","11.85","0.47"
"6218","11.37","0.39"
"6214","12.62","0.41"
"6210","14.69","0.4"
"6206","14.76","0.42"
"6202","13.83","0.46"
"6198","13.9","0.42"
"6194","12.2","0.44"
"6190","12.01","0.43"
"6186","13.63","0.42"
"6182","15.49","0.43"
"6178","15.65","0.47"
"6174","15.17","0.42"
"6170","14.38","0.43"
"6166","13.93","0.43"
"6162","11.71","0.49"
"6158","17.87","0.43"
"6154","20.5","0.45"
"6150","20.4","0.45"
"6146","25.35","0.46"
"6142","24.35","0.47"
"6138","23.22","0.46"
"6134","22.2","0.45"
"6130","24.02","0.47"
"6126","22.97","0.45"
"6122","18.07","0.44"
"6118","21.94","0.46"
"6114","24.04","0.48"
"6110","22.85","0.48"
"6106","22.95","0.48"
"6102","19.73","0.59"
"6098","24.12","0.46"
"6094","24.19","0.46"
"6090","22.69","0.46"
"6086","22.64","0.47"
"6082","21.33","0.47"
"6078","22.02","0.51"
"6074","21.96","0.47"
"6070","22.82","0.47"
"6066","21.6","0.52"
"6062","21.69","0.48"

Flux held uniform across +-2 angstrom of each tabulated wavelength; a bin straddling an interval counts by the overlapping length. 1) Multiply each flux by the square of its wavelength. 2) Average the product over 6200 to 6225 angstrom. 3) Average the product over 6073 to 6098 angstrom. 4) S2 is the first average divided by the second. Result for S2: 0.60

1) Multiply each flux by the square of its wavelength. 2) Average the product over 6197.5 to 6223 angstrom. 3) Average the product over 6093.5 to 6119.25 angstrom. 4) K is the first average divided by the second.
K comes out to 0.60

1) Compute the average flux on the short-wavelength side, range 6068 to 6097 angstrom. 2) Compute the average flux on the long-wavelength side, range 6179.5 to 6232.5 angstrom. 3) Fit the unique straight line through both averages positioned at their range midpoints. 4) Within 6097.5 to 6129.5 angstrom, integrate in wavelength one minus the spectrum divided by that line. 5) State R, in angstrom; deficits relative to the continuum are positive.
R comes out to -3.0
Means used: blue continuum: 22.6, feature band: 22.1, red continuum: 13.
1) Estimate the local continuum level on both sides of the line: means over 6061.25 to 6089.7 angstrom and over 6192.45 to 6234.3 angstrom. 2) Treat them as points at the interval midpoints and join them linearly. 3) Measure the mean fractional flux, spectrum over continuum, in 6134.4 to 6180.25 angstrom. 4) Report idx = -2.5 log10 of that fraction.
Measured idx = -0.11 mag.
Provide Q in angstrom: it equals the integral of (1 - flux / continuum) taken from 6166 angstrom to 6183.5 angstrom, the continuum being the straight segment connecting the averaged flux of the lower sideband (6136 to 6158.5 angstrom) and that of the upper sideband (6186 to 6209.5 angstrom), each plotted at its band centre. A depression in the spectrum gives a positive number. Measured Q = 2.4 angstrom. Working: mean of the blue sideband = 22.2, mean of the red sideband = 13.5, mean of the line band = 15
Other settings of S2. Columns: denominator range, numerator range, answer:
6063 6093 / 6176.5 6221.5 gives 0.64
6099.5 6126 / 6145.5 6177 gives 0.79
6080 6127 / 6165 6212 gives 0.65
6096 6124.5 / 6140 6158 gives 1.02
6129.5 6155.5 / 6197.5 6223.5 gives 0.59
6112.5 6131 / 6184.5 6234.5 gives 0.60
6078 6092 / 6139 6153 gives 1.06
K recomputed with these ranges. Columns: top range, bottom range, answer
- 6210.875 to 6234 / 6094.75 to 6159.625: 0.55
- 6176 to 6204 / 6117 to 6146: 0.62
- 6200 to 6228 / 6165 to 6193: 0.92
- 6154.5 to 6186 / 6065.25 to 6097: 0.69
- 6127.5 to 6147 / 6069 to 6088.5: 1.09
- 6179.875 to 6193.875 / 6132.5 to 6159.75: 0.62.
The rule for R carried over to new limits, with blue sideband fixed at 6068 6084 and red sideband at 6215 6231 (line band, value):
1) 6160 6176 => 1.72 angstrom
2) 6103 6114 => -1.74 angstrom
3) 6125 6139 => -3.92 angstrom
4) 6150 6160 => -1.82 angstrom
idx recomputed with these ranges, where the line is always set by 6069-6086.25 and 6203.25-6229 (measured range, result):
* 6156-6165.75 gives 0.128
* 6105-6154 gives -0.216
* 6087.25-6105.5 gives -0.095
